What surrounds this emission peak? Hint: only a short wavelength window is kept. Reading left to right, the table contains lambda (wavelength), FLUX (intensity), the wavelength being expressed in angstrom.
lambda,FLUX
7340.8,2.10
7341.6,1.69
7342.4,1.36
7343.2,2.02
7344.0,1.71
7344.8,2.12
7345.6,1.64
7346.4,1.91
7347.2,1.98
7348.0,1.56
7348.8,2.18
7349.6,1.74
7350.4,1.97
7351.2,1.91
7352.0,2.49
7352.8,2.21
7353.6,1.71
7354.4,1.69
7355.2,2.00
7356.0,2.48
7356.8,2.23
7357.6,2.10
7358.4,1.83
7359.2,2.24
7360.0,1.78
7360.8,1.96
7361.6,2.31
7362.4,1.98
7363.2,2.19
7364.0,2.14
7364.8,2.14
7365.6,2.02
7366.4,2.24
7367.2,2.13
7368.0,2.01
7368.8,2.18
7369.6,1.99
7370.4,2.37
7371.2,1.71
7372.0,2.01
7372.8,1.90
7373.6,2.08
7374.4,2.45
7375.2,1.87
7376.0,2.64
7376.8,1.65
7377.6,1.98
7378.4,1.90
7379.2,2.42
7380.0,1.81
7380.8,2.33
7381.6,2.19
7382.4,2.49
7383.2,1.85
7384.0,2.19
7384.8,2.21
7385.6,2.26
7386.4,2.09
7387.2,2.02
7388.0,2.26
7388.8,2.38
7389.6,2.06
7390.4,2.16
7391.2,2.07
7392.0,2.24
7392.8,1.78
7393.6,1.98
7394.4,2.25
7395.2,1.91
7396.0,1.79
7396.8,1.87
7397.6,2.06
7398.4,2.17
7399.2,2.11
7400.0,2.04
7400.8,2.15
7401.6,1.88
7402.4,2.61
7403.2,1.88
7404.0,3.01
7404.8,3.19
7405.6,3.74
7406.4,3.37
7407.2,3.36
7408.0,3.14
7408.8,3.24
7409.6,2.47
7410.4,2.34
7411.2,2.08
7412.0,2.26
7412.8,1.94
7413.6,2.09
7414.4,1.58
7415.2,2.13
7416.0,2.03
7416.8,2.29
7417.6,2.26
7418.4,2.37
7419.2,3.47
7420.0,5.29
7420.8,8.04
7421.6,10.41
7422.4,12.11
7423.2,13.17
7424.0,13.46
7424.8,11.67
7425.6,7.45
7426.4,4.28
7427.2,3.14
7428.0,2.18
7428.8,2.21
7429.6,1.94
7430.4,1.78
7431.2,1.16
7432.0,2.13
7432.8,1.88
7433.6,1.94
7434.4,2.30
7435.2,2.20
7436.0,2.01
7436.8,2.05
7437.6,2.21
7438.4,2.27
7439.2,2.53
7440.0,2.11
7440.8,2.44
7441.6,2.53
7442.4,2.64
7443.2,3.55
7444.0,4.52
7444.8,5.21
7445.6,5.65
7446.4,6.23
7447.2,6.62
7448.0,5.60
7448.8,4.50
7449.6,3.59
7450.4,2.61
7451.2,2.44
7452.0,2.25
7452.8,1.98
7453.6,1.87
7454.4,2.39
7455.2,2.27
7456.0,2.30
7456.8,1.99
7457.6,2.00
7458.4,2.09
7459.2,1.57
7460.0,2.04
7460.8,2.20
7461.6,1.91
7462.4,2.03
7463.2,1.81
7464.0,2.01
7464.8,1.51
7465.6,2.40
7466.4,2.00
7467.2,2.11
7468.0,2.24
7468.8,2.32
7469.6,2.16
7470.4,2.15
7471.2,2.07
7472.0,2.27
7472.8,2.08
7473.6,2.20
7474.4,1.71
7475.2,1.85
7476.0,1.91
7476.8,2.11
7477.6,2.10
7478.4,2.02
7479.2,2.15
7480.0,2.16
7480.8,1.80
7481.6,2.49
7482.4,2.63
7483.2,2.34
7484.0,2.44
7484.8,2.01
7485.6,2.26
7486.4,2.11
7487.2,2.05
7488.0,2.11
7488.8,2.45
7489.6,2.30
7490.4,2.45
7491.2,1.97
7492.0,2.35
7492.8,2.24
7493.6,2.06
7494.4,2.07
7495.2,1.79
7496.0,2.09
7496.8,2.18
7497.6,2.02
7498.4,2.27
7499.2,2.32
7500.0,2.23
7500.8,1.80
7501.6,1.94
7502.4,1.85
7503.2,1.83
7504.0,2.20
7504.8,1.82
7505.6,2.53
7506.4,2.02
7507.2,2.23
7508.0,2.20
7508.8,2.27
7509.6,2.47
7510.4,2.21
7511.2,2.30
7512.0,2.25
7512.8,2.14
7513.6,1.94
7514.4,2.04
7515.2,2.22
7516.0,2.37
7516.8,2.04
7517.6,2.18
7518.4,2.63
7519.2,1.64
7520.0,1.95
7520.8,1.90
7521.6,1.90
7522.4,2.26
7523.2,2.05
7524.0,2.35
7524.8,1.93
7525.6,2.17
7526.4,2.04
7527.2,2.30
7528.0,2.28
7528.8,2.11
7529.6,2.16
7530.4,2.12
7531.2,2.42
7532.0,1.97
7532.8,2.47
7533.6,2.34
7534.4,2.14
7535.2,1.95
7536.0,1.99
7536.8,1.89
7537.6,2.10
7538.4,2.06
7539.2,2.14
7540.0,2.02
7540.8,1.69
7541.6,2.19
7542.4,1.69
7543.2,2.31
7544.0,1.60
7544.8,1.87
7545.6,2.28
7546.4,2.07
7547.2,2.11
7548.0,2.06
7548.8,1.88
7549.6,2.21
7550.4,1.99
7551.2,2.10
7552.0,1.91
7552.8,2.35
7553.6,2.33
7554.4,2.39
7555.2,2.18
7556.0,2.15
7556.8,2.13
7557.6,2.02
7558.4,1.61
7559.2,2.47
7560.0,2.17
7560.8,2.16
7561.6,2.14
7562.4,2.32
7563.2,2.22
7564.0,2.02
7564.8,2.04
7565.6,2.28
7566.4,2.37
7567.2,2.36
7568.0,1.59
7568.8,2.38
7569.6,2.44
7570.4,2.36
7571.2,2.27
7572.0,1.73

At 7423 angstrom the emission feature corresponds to Halpha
